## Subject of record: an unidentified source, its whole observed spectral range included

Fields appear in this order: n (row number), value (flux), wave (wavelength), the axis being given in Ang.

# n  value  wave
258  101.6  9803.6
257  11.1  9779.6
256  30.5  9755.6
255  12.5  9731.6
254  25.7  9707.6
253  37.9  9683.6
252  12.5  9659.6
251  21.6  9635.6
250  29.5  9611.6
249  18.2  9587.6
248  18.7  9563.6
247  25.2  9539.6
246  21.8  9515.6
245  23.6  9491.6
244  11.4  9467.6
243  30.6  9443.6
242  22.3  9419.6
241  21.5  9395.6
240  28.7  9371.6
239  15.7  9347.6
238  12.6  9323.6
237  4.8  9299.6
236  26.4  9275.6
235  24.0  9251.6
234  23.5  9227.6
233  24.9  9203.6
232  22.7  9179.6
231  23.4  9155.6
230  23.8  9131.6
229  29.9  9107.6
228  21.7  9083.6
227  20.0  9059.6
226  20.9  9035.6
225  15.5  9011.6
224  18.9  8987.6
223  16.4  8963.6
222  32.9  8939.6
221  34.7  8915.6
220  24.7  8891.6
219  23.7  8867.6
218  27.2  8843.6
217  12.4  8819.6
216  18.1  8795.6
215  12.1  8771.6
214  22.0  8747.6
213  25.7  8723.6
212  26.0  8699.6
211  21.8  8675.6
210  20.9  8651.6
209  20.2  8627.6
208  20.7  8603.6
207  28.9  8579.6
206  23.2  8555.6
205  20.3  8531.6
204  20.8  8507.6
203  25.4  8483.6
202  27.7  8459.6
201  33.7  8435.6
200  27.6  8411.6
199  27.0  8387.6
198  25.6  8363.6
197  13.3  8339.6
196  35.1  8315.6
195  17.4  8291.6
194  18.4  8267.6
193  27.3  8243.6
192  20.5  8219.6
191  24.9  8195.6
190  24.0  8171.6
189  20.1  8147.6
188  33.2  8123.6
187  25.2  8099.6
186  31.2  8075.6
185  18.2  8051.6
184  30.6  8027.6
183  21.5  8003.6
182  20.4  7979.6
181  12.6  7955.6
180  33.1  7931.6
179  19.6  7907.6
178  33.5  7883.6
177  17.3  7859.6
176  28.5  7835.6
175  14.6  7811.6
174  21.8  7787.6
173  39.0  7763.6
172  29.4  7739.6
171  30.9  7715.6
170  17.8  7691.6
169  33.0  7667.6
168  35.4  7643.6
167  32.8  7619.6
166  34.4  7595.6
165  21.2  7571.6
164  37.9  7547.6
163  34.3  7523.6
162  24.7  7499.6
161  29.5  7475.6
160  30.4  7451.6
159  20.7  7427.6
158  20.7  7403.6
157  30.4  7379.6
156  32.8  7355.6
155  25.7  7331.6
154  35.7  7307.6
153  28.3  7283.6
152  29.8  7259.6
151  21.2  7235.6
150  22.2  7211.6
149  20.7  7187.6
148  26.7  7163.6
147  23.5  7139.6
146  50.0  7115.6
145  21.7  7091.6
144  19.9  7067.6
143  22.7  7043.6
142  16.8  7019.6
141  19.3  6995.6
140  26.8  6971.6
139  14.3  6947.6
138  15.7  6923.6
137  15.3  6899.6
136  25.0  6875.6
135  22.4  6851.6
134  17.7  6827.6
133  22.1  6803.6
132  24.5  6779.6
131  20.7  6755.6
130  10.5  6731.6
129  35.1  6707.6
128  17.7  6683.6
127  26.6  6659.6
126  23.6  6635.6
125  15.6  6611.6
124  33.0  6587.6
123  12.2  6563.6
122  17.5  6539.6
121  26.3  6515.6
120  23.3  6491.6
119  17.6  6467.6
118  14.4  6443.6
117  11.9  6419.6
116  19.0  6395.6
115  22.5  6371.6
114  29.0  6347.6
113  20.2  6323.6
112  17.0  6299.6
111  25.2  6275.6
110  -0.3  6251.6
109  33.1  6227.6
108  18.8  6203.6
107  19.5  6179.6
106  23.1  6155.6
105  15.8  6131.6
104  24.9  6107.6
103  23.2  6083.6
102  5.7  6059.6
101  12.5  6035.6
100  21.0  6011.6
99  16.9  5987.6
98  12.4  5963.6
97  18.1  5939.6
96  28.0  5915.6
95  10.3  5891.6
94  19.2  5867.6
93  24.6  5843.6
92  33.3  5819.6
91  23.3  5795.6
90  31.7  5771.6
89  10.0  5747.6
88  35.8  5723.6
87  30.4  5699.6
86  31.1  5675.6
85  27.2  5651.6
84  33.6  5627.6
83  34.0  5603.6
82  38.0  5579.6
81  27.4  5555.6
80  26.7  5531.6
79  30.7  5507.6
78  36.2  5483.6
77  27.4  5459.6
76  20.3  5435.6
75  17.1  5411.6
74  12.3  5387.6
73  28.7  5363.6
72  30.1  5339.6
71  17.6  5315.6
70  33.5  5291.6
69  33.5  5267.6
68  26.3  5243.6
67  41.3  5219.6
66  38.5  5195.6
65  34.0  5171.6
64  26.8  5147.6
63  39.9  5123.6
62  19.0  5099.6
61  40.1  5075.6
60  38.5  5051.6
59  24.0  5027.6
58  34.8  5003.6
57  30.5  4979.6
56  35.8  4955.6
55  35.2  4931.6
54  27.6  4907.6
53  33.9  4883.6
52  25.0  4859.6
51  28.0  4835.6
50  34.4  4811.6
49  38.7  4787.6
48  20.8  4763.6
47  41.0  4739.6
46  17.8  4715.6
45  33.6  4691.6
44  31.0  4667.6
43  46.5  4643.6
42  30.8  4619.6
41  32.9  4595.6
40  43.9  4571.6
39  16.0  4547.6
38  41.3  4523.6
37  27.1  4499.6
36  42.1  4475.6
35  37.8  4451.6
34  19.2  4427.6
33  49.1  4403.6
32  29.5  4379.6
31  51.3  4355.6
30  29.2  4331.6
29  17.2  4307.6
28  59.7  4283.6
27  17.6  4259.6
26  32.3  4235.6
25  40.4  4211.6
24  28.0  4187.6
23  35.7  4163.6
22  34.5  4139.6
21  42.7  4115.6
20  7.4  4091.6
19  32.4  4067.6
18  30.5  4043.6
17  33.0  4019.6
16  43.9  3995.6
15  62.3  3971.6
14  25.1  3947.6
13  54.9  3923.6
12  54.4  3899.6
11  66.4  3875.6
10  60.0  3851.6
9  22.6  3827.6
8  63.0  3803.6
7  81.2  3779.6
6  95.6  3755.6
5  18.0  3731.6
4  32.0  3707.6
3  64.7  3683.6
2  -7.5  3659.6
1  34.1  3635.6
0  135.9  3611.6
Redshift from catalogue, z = 0.910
